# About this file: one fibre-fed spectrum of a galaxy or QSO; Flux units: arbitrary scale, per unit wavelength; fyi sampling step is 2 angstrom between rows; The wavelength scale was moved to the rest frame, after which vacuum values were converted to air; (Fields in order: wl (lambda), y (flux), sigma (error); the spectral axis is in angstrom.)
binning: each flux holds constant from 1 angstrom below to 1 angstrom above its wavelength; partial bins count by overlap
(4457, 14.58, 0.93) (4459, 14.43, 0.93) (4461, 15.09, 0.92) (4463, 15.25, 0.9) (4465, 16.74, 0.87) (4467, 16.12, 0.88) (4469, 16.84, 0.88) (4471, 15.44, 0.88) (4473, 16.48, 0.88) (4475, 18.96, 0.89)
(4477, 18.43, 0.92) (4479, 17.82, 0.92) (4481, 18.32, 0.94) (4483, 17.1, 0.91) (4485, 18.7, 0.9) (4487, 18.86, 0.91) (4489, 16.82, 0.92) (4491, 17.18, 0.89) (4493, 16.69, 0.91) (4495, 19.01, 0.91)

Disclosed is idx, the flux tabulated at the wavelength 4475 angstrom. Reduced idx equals 18.96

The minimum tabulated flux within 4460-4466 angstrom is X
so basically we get 15.09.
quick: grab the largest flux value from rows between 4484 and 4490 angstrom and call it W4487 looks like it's 18.86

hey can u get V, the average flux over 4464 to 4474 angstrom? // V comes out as 16.3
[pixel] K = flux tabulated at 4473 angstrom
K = 16.48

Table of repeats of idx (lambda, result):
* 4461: 15.09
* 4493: 16.69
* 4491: 17.18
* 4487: 18.86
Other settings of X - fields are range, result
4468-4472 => 15.44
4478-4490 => 16.82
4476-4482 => 17.82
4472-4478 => 16.48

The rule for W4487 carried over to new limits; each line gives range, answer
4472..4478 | 18.96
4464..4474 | 16.84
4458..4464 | 15.25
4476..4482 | 18.43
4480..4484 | 18.32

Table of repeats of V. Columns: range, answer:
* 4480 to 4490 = 18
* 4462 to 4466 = 16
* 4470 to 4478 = 17.3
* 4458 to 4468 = 15.5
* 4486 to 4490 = 17.8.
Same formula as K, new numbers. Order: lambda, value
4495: 19.01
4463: 15.25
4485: 18.7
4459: 14.43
